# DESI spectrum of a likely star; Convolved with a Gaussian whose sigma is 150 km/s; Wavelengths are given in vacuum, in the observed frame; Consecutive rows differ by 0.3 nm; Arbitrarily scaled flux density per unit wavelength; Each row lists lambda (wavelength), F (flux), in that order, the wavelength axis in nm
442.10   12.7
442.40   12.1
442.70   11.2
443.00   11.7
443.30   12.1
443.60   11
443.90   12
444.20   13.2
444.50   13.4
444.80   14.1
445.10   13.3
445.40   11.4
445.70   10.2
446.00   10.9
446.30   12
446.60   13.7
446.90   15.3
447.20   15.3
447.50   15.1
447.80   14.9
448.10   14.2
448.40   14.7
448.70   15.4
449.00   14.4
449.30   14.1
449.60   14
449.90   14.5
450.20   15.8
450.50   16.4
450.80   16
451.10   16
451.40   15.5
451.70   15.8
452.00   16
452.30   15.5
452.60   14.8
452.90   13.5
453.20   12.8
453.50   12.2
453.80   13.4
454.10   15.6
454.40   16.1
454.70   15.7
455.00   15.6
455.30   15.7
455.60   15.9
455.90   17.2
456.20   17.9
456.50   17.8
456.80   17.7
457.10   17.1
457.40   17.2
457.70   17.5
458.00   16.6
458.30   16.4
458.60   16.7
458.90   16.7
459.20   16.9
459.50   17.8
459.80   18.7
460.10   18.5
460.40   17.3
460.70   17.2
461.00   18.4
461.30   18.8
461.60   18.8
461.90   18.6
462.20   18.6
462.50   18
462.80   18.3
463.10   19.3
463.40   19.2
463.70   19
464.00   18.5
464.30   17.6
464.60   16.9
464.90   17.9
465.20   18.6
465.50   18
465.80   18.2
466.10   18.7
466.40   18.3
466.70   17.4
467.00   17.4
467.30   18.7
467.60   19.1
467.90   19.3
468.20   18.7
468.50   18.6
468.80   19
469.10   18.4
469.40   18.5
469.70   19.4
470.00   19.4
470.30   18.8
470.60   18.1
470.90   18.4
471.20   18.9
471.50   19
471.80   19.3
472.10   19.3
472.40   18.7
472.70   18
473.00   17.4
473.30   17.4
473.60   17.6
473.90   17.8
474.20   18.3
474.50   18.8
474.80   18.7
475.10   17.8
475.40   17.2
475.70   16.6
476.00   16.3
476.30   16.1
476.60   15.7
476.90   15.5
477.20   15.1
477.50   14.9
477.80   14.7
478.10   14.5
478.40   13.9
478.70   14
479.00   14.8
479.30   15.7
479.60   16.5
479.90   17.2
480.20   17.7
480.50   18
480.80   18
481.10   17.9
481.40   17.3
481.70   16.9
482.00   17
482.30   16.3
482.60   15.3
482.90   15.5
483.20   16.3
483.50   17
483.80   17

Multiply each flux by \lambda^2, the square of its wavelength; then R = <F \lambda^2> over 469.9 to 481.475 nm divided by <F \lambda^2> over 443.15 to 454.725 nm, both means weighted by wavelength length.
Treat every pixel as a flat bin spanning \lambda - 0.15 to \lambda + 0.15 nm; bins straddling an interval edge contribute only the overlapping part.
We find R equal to 1.4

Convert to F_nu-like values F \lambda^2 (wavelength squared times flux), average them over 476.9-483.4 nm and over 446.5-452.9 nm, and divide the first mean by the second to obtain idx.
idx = 1.2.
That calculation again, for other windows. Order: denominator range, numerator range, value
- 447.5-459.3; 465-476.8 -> 1.25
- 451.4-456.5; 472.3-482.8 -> 1.20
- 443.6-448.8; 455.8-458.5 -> 1.35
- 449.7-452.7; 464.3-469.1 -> 1.25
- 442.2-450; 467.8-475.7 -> 1.56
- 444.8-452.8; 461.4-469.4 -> 1.37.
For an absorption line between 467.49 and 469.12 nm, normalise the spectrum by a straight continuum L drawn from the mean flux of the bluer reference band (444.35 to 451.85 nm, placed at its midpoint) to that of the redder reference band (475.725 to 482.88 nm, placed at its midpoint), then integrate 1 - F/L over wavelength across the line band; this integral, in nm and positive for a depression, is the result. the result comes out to -0.37 nm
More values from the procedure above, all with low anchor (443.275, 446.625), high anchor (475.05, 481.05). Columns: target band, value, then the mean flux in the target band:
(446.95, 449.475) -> -0.44 nm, 14.8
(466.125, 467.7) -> -0.37 nm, 18.2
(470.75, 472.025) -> -0.31 nm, 18.9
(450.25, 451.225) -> -0.24 nm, 16.1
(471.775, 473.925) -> -0.38 nm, 18.1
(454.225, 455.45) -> -0.22 nm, 15.8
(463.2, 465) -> -0.48 nm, 18.2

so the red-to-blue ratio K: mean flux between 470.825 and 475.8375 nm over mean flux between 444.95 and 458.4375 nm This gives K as 1.2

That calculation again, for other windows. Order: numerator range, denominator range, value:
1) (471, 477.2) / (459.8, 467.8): 0.97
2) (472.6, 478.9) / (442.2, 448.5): 1.27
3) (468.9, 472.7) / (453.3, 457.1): 1.18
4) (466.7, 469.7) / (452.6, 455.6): 1.28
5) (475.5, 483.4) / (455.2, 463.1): 0.91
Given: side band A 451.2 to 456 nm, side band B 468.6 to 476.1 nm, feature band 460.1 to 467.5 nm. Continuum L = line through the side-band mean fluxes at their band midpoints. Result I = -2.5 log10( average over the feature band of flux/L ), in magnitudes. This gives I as -0.09 mag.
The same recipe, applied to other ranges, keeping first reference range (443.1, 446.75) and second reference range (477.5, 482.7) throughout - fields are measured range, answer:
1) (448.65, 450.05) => -0.13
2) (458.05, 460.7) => -0.24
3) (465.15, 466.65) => -0.24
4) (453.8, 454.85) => -0.16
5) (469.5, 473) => -0.23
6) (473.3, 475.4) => -0.16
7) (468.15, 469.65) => -0.24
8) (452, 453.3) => -0.10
